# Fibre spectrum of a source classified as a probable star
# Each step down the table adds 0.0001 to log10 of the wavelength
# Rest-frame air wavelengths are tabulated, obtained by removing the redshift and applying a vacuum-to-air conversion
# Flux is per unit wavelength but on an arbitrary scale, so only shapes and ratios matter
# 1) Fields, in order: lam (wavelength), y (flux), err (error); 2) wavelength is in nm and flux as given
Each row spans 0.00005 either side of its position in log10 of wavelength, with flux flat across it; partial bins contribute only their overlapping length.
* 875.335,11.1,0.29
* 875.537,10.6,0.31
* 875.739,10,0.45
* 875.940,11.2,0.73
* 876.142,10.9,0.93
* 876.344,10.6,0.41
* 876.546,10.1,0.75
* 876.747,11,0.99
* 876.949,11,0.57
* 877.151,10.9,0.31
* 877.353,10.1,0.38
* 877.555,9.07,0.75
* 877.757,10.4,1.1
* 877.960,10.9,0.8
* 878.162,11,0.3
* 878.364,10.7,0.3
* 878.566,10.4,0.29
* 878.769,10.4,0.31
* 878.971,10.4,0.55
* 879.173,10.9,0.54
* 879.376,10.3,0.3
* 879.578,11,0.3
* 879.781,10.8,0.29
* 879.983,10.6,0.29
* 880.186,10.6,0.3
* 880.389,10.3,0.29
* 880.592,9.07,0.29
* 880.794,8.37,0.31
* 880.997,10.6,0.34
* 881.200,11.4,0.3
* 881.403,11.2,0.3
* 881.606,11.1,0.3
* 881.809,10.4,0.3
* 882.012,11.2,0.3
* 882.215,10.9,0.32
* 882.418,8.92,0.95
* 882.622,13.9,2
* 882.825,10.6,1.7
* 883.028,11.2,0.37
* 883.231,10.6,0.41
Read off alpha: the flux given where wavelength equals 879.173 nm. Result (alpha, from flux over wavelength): 10.9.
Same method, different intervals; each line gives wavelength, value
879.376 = 10.3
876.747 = 11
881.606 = 11.1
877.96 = 10.9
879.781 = 10.8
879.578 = 11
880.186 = 10.6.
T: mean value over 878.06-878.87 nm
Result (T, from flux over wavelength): 10.6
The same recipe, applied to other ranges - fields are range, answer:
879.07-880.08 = 10.7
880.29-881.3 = 9.95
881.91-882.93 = 11.1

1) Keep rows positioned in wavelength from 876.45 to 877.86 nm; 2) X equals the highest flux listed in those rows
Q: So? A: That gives 11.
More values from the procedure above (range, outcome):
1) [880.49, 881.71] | 11.4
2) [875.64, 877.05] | 11.2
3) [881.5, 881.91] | 11.1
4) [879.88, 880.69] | 10.6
